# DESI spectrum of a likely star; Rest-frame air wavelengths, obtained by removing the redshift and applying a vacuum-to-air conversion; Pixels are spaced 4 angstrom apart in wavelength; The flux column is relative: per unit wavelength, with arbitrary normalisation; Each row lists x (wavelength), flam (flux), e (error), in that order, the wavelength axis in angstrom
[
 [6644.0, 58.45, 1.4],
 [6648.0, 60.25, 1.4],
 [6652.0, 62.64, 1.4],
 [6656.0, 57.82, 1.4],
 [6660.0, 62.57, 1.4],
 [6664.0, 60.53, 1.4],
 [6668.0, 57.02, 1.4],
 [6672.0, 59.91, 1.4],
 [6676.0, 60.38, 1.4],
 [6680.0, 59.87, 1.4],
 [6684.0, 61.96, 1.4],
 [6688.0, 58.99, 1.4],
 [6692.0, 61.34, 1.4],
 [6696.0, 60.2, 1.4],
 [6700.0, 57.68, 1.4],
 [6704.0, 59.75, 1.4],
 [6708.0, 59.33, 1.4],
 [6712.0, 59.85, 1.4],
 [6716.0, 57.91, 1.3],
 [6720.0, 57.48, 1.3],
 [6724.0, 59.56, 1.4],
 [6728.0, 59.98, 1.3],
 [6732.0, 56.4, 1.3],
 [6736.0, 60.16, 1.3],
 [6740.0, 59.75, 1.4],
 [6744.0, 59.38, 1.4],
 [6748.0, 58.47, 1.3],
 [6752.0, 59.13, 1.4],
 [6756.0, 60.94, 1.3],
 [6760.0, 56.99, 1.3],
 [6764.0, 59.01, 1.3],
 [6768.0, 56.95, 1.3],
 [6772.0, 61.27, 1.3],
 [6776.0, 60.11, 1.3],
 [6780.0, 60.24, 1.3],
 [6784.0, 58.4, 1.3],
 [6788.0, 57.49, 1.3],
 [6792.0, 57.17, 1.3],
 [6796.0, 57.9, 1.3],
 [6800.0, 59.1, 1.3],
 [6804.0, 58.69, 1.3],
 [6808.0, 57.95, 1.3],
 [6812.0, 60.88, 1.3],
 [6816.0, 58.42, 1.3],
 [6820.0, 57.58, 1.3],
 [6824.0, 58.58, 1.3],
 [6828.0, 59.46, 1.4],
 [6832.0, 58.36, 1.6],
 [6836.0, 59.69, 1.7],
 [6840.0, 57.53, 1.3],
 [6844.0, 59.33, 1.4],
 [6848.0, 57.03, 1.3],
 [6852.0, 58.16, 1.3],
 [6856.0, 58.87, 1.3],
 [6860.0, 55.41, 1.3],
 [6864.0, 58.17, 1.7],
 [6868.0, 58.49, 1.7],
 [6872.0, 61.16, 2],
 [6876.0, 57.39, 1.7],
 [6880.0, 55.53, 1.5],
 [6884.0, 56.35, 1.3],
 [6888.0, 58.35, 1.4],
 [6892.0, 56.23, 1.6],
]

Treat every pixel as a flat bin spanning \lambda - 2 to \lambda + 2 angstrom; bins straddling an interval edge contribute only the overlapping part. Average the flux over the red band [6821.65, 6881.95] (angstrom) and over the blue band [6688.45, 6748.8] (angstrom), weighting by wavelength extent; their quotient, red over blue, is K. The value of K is 0.98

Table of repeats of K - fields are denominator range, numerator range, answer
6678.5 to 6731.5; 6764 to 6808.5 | 0.99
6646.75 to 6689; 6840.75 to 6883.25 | 0.96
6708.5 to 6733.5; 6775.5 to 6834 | 1.00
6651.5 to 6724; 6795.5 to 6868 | 0.98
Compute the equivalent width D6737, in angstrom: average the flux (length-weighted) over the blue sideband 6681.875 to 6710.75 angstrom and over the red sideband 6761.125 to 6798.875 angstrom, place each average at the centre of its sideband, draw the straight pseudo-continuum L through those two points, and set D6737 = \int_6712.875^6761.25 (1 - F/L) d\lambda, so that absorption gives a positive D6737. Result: 0.3 angstrom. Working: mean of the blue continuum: 59.9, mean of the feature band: 58.9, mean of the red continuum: 58.7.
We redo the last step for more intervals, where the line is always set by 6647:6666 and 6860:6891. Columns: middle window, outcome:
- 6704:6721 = 0.3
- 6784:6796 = 0.3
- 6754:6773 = 0.1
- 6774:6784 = -0.1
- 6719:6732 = 0.2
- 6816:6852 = -0.1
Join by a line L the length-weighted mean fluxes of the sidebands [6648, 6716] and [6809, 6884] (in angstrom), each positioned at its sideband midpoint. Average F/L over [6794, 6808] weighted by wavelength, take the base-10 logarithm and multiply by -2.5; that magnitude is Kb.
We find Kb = 0.00 mag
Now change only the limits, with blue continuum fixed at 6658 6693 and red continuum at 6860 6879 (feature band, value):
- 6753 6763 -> 0.01 mag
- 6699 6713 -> 0.01 mag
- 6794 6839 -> 0.00 mag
